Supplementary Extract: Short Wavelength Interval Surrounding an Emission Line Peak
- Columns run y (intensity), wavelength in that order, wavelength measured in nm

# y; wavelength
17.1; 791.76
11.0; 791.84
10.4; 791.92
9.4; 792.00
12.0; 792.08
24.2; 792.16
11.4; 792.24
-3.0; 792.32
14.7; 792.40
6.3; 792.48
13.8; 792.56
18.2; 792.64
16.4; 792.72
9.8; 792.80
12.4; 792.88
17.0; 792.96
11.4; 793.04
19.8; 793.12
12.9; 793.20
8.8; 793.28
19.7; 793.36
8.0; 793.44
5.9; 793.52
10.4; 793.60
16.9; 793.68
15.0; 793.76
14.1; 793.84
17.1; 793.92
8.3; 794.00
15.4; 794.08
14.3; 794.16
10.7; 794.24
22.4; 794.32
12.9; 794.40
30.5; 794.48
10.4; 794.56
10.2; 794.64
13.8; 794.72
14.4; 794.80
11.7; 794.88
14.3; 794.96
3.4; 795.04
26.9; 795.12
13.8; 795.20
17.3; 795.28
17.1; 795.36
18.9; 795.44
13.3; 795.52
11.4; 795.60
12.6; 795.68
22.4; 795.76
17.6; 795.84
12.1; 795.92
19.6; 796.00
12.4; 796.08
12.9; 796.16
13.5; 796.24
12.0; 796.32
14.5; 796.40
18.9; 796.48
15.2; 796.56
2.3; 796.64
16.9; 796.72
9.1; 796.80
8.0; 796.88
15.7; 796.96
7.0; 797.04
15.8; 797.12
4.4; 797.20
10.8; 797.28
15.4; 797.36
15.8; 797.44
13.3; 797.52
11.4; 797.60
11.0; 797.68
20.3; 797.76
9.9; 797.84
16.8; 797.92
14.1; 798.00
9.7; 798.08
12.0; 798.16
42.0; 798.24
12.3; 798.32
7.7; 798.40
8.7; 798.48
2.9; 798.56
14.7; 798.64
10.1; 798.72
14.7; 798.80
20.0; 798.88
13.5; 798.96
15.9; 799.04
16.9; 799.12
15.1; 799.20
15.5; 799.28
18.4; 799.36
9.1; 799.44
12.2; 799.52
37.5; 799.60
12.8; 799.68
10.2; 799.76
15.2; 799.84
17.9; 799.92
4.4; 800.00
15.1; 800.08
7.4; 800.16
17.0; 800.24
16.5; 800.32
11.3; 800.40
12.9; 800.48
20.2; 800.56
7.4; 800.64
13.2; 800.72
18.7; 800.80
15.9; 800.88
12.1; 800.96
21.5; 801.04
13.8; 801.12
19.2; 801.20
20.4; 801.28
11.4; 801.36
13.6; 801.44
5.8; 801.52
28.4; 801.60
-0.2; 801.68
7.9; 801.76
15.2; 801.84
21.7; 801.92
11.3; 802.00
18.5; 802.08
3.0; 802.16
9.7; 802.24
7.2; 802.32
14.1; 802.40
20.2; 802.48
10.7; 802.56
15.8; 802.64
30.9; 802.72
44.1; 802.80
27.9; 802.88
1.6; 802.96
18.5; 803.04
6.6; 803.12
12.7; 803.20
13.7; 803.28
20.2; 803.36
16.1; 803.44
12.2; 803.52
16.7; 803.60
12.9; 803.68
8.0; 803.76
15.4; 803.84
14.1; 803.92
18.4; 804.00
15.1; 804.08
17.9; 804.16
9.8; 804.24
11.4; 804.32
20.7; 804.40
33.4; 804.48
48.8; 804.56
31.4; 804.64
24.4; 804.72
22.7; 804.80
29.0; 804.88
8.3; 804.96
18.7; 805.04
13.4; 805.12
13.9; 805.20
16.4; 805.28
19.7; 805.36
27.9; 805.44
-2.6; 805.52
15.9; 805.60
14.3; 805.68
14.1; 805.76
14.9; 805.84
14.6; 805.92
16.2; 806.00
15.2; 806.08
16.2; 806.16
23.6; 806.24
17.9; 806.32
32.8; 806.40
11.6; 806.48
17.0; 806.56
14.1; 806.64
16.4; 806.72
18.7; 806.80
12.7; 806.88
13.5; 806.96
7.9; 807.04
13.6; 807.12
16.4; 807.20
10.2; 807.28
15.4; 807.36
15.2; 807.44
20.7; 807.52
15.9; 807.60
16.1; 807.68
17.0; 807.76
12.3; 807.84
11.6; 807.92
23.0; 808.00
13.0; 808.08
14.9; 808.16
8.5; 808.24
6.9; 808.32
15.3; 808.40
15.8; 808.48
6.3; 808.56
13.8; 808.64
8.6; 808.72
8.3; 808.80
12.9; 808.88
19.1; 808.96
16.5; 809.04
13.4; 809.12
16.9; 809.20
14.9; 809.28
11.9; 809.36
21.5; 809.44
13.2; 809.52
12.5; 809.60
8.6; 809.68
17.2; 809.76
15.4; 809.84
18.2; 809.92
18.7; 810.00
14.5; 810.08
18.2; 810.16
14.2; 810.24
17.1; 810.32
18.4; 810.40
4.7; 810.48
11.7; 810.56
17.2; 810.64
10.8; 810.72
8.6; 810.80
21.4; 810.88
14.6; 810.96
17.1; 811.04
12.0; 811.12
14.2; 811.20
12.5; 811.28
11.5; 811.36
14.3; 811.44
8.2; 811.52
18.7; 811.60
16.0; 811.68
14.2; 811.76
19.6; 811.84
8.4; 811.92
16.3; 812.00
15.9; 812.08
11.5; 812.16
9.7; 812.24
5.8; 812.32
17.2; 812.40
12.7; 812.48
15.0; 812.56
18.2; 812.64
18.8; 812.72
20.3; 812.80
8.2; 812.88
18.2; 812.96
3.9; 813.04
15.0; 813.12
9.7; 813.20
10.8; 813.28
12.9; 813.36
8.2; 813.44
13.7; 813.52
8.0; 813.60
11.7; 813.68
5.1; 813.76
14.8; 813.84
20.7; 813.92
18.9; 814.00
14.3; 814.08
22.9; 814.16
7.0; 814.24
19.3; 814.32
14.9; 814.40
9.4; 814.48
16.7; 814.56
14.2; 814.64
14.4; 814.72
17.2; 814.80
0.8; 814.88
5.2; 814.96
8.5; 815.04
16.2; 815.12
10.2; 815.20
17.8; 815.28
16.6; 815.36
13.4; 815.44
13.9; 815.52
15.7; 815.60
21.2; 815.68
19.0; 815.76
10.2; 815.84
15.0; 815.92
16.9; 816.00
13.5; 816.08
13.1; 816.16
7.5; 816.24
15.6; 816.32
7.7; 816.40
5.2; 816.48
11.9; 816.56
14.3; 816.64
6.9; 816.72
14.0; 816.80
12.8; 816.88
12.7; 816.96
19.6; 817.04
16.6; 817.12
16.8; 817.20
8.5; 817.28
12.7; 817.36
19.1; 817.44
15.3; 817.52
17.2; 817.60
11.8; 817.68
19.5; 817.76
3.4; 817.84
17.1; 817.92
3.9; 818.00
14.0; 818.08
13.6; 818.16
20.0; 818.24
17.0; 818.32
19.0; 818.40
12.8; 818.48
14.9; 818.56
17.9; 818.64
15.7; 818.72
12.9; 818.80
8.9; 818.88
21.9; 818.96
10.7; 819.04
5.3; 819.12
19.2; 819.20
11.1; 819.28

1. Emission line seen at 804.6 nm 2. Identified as [S II]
